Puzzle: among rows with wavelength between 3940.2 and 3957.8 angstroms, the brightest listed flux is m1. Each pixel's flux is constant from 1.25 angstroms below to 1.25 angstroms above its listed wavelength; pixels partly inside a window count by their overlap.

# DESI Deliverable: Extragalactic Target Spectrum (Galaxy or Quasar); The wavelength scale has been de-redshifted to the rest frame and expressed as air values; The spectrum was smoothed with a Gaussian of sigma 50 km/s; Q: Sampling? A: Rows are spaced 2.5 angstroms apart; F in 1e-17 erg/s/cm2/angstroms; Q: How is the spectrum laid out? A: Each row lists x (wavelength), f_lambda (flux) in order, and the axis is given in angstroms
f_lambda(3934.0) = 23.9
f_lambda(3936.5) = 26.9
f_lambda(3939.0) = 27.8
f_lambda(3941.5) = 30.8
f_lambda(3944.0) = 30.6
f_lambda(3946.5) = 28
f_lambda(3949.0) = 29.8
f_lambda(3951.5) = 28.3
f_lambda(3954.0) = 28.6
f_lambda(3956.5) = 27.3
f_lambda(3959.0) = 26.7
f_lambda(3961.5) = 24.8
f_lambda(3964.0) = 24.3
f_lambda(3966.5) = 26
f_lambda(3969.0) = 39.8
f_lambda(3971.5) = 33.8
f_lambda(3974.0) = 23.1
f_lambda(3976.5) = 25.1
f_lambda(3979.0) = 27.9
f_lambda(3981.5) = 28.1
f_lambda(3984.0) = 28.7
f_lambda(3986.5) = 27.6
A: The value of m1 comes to 30.8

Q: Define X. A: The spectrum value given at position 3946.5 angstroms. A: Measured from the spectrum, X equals 28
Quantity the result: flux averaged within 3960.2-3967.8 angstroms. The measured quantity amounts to 25.1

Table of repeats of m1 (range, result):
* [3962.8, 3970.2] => 39.8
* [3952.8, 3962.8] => 28.6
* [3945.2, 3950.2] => 29.8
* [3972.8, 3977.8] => 25.1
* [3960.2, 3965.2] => 24.8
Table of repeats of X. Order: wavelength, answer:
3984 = 28.7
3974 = 23.1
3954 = 28.6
